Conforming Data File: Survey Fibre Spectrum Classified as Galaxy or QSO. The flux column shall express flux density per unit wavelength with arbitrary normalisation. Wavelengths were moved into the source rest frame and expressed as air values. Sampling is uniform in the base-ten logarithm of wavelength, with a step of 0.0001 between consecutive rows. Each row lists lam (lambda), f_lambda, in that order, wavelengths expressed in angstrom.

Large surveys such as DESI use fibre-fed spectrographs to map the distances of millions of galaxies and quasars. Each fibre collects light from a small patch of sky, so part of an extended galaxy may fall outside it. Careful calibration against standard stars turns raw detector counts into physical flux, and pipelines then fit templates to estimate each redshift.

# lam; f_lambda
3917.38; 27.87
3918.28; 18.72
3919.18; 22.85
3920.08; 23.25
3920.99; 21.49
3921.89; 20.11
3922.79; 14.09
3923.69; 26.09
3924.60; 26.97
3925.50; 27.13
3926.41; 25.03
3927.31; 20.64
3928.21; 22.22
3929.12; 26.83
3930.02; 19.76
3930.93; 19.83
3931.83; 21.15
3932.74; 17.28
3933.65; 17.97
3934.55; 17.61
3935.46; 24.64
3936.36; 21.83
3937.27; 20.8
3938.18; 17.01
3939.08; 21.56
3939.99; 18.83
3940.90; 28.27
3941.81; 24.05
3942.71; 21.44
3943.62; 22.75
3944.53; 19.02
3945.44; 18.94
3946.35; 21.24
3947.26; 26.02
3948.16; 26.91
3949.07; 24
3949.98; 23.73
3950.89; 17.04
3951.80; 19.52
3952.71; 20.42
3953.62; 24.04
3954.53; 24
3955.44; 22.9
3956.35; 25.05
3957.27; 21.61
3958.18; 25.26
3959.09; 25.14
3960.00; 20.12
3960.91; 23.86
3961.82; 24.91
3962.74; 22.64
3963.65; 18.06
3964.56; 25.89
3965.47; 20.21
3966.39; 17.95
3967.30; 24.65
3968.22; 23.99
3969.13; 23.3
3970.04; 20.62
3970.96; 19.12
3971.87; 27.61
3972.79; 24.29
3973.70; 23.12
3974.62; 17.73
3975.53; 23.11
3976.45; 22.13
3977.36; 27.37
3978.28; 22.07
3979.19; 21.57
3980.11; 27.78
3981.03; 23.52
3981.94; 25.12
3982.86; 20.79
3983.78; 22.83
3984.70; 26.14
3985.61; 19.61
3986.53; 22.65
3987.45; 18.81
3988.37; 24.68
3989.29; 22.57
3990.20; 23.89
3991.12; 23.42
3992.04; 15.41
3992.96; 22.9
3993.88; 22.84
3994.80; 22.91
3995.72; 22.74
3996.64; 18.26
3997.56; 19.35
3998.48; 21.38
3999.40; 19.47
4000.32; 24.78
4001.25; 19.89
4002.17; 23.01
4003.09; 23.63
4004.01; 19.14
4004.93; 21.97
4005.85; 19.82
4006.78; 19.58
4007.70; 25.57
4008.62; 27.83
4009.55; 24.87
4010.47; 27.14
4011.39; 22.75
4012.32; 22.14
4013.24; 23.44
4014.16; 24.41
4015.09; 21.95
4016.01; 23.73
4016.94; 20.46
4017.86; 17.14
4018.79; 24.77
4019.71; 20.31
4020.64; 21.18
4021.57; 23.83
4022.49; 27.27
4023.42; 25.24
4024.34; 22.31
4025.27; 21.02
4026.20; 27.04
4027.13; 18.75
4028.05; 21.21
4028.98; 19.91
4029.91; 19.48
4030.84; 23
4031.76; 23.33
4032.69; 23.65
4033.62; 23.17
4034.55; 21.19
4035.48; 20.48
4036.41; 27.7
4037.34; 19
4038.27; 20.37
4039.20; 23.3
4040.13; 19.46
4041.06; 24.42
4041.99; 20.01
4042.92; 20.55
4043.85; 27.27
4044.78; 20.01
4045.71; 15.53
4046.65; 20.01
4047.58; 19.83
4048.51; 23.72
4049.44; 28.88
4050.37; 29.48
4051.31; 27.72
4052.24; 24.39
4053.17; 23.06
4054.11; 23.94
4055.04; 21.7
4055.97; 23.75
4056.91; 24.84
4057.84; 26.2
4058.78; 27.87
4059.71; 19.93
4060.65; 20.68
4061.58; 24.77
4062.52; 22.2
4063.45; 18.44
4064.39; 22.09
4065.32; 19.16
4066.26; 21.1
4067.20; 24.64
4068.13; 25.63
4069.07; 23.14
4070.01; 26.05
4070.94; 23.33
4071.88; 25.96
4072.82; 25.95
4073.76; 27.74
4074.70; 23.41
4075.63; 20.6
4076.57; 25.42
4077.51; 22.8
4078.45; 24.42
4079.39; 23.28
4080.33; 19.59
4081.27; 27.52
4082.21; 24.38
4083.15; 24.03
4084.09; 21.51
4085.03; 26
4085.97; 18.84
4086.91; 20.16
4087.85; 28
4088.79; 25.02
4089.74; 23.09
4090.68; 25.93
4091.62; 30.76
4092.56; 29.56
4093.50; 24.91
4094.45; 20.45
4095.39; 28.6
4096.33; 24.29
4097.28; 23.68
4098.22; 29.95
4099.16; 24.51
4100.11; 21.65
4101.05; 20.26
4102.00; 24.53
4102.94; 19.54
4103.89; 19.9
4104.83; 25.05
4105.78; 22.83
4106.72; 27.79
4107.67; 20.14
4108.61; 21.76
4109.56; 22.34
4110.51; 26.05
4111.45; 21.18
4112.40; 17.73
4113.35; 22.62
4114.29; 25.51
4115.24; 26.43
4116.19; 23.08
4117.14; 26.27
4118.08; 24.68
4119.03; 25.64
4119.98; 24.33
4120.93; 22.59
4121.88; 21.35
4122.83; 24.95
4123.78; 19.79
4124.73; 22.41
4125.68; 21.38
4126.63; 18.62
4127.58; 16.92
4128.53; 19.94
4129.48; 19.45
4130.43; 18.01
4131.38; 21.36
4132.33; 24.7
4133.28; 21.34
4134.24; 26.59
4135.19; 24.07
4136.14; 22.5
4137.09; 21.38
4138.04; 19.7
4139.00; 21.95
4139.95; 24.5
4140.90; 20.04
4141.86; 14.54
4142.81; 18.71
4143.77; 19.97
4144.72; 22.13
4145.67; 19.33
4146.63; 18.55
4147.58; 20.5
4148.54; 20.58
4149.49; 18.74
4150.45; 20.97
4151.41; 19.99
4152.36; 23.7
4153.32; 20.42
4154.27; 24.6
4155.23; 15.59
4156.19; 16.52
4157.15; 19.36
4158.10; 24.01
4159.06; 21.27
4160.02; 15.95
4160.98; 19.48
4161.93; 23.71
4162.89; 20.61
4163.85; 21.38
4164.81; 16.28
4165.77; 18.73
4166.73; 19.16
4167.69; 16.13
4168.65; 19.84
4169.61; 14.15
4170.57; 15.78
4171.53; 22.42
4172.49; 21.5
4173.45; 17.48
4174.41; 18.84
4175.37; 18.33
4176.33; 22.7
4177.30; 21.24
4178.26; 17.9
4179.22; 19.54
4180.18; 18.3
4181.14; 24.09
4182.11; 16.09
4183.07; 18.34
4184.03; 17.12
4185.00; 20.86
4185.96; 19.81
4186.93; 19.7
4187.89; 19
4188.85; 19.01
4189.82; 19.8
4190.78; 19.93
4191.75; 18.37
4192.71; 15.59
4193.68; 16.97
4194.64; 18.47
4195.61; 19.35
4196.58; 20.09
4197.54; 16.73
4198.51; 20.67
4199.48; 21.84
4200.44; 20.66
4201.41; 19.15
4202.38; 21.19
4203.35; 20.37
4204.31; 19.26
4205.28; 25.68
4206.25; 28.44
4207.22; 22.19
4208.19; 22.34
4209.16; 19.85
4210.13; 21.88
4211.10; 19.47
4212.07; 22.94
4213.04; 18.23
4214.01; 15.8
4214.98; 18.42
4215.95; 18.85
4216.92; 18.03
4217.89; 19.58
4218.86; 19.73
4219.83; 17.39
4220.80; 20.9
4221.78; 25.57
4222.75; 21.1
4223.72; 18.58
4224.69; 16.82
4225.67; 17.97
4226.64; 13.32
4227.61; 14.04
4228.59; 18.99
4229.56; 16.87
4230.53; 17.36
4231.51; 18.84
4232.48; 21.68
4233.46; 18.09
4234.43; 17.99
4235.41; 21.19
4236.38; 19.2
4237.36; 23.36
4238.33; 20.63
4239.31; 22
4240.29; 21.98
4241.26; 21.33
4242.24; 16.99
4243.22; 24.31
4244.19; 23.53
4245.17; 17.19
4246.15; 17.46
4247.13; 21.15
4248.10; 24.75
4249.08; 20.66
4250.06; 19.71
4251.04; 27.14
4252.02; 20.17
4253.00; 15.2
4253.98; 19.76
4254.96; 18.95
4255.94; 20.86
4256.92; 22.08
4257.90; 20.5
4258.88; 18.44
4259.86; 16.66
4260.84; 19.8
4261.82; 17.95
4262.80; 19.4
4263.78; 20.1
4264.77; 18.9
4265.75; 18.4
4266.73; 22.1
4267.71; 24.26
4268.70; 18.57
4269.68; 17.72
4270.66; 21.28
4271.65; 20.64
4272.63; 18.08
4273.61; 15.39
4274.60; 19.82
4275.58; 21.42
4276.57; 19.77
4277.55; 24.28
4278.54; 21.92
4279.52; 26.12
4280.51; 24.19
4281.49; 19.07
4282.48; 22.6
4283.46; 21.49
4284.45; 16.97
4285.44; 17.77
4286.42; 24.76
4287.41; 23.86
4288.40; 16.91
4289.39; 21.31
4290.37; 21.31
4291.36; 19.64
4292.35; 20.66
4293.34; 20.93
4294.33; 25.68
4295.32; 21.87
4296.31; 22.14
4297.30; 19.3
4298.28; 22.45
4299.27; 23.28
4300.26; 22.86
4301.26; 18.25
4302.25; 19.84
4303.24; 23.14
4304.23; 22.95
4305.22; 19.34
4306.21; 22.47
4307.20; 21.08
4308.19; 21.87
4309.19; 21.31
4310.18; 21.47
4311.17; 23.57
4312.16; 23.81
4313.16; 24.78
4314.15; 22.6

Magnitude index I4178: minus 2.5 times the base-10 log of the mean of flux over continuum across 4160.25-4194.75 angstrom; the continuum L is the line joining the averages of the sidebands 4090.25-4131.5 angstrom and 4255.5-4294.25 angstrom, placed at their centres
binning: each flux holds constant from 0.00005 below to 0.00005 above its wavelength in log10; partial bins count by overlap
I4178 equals 0.16 mag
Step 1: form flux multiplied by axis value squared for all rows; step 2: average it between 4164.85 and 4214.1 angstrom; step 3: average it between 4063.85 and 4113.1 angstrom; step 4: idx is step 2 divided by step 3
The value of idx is 0.87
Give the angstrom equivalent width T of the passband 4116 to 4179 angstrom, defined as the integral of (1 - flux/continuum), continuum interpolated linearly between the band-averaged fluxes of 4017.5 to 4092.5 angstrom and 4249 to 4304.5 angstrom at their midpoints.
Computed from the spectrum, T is 4.5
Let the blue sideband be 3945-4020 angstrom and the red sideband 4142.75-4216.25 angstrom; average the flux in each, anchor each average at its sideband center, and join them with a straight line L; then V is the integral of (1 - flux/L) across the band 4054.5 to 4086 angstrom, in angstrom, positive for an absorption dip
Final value -3.3 angstrom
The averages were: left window 22.5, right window 19.8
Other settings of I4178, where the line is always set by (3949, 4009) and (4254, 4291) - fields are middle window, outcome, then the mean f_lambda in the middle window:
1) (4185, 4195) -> 0.12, 18.8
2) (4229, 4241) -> 0.04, 20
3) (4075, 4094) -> -0.12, 24.3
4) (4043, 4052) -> -0.08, 23.5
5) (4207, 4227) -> 0.07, 19.5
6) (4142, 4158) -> 0.07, 20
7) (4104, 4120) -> -0.10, 23.6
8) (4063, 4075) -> -0.09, 23.6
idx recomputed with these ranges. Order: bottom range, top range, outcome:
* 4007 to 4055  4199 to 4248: 0.96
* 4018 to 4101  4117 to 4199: 0.90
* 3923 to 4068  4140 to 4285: 0.98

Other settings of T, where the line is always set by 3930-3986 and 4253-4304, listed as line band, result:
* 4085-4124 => -4.22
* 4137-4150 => 0.80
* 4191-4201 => 1.02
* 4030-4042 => -0.20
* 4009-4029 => -0.81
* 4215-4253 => 1.94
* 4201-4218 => 0.24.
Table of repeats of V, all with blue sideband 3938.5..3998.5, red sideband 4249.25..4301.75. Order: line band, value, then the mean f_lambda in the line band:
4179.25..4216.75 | 2.2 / 19.8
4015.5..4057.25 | -1.0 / 22.6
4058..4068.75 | -0.3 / 22.5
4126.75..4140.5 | 0.0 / 21.5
